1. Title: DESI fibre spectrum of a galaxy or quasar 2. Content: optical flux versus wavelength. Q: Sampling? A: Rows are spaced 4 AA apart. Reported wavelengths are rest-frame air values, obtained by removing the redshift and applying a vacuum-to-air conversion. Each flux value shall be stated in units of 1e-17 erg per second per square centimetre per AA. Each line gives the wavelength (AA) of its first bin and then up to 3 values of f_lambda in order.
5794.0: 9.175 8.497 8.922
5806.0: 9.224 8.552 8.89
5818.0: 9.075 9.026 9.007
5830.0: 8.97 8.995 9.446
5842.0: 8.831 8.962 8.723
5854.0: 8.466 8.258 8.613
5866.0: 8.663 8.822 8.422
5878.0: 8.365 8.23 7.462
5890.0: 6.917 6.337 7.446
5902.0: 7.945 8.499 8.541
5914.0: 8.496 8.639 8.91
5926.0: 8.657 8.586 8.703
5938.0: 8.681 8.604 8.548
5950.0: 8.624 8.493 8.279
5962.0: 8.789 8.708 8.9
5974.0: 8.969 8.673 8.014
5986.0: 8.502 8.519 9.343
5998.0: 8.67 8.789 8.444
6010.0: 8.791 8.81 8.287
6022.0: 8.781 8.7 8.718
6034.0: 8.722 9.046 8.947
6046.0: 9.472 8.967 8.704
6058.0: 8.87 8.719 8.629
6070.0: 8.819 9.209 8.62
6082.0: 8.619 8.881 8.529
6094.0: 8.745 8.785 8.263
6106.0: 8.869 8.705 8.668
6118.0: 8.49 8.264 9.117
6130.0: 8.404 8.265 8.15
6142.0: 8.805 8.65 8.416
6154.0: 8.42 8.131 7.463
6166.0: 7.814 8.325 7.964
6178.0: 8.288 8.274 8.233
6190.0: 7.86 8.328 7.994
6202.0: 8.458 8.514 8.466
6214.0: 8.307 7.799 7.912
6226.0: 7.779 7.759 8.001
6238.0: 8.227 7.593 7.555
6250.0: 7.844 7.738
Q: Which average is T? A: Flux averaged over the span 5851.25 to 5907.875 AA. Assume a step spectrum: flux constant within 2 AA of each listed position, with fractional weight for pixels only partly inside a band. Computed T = 8.04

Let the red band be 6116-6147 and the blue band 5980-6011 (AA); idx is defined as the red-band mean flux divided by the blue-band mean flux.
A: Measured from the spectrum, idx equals 1.0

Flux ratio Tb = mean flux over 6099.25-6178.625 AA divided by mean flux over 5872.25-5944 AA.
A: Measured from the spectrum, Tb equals 1.0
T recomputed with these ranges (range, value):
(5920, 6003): 8.66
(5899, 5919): 8.36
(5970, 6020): 8.66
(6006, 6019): 8.63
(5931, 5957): 8.6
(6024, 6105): 8.8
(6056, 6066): 8.76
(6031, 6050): 9.02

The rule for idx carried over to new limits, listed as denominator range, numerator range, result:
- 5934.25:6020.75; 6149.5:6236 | 0.94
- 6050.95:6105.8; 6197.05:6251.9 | 0.92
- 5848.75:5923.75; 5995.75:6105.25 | 1.07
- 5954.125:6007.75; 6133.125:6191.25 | 0.95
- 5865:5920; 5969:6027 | 1.08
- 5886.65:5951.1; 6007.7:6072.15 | 1.07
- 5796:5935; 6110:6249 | 0.96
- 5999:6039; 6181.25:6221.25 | 0.94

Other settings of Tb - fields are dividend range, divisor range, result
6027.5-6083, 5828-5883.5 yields 1.02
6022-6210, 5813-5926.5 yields 1.01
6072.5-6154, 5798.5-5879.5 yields 0.98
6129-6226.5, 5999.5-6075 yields 0.93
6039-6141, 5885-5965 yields 1.05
